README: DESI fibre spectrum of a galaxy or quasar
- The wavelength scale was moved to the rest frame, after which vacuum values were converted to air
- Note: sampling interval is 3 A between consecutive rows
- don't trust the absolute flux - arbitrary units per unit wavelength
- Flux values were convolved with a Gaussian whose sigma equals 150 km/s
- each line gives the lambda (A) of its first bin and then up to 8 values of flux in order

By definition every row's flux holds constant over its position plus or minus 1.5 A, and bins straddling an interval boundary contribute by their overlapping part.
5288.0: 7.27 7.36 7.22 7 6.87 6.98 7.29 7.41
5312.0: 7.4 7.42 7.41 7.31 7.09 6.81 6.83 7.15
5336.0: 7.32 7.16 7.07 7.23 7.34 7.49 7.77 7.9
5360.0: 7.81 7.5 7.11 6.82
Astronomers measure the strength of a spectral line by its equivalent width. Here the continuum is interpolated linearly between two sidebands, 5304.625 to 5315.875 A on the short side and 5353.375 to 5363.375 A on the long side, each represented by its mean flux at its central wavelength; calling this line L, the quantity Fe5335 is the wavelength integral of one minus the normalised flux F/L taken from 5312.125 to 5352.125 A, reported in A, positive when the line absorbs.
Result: 1.85 A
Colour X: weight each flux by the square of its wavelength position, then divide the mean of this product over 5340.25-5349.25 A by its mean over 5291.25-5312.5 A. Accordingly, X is 1.02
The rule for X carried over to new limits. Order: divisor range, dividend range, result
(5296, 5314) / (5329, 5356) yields 1.03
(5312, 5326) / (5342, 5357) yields 1.03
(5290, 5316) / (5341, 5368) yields 1.06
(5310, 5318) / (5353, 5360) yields 1.07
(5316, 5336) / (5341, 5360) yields 1.06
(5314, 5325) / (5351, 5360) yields 1.08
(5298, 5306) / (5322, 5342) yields 1.02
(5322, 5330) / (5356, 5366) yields 1.11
